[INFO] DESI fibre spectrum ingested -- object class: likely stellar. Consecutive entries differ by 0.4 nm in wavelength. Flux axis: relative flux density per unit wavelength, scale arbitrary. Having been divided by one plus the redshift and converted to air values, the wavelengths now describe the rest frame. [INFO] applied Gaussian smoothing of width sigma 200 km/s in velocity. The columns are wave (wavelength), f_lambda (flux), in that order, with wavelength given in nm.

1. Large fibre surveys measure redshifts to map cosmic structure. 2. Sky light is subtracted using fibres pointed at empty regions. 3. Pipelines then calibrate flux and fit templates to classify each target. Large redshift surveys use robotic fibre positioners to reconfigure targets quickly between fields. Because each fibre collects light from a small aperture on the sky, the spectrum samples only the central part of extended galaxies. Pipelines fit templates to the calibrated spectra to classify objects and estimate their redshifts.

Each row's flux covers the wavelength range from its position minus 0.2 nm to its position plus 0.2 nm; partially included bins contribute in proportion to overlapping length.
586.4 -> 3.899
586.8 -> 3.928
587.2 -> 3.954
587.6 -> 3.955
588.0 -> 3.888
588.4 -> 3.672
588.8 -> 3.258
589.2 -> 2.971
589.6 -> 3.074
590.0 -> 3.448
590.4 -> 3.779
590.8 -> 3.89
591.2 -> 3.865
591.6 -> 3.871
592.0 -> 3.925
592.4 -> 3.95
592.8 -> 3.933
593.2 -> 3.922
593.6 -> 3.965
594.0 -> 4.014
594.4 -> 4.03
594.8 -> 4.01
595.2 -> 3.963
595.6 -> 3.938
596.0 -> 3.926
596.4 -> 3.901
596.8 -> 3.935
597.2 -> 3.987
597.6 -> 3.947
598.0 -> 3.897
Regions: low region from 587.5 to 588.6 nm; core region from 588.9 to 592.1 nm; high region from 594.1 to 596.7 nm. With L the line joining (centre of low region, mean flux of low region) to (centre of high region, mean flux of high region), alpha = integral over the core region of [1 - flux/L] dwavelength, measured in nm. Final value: 0.24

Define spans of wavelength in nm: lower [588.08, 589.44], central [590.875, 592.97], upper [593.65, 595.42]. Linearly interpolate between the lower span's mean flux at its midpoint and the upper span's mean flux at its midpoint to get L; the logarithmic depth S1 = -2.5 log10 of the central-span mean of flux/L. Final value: -0.06 mag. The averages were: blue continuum 3.35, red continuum 4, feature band 3.91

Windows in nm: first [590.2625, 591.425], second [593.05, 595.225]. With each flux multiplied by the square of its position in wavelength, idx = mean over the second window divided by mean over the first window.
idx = 1.05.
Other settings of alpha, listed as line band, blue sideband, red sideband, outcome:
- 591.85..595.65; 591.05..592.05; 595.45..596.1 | -0.06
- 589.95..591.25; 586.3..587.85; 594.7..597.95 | 0.06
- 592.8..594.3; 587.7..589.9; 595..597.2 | -0.09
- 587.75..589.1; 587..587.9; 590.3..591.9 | 0.12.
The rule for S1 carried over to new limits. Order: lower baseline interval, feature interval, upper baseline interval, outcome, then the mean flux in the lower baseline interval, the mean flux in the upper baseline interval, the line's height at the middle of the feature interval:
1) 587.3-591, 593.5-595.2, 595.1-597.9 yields -0.05 mag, 3.56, 3.94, 3.83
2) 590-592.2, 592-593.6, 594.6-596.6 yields -0.02 mag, 3.83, 3.95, 3.87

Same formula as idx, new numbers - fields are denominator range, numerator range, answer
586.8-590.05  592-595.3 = 1.14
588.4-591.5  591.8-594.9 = 1.15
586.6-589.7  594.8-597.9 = 1.13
